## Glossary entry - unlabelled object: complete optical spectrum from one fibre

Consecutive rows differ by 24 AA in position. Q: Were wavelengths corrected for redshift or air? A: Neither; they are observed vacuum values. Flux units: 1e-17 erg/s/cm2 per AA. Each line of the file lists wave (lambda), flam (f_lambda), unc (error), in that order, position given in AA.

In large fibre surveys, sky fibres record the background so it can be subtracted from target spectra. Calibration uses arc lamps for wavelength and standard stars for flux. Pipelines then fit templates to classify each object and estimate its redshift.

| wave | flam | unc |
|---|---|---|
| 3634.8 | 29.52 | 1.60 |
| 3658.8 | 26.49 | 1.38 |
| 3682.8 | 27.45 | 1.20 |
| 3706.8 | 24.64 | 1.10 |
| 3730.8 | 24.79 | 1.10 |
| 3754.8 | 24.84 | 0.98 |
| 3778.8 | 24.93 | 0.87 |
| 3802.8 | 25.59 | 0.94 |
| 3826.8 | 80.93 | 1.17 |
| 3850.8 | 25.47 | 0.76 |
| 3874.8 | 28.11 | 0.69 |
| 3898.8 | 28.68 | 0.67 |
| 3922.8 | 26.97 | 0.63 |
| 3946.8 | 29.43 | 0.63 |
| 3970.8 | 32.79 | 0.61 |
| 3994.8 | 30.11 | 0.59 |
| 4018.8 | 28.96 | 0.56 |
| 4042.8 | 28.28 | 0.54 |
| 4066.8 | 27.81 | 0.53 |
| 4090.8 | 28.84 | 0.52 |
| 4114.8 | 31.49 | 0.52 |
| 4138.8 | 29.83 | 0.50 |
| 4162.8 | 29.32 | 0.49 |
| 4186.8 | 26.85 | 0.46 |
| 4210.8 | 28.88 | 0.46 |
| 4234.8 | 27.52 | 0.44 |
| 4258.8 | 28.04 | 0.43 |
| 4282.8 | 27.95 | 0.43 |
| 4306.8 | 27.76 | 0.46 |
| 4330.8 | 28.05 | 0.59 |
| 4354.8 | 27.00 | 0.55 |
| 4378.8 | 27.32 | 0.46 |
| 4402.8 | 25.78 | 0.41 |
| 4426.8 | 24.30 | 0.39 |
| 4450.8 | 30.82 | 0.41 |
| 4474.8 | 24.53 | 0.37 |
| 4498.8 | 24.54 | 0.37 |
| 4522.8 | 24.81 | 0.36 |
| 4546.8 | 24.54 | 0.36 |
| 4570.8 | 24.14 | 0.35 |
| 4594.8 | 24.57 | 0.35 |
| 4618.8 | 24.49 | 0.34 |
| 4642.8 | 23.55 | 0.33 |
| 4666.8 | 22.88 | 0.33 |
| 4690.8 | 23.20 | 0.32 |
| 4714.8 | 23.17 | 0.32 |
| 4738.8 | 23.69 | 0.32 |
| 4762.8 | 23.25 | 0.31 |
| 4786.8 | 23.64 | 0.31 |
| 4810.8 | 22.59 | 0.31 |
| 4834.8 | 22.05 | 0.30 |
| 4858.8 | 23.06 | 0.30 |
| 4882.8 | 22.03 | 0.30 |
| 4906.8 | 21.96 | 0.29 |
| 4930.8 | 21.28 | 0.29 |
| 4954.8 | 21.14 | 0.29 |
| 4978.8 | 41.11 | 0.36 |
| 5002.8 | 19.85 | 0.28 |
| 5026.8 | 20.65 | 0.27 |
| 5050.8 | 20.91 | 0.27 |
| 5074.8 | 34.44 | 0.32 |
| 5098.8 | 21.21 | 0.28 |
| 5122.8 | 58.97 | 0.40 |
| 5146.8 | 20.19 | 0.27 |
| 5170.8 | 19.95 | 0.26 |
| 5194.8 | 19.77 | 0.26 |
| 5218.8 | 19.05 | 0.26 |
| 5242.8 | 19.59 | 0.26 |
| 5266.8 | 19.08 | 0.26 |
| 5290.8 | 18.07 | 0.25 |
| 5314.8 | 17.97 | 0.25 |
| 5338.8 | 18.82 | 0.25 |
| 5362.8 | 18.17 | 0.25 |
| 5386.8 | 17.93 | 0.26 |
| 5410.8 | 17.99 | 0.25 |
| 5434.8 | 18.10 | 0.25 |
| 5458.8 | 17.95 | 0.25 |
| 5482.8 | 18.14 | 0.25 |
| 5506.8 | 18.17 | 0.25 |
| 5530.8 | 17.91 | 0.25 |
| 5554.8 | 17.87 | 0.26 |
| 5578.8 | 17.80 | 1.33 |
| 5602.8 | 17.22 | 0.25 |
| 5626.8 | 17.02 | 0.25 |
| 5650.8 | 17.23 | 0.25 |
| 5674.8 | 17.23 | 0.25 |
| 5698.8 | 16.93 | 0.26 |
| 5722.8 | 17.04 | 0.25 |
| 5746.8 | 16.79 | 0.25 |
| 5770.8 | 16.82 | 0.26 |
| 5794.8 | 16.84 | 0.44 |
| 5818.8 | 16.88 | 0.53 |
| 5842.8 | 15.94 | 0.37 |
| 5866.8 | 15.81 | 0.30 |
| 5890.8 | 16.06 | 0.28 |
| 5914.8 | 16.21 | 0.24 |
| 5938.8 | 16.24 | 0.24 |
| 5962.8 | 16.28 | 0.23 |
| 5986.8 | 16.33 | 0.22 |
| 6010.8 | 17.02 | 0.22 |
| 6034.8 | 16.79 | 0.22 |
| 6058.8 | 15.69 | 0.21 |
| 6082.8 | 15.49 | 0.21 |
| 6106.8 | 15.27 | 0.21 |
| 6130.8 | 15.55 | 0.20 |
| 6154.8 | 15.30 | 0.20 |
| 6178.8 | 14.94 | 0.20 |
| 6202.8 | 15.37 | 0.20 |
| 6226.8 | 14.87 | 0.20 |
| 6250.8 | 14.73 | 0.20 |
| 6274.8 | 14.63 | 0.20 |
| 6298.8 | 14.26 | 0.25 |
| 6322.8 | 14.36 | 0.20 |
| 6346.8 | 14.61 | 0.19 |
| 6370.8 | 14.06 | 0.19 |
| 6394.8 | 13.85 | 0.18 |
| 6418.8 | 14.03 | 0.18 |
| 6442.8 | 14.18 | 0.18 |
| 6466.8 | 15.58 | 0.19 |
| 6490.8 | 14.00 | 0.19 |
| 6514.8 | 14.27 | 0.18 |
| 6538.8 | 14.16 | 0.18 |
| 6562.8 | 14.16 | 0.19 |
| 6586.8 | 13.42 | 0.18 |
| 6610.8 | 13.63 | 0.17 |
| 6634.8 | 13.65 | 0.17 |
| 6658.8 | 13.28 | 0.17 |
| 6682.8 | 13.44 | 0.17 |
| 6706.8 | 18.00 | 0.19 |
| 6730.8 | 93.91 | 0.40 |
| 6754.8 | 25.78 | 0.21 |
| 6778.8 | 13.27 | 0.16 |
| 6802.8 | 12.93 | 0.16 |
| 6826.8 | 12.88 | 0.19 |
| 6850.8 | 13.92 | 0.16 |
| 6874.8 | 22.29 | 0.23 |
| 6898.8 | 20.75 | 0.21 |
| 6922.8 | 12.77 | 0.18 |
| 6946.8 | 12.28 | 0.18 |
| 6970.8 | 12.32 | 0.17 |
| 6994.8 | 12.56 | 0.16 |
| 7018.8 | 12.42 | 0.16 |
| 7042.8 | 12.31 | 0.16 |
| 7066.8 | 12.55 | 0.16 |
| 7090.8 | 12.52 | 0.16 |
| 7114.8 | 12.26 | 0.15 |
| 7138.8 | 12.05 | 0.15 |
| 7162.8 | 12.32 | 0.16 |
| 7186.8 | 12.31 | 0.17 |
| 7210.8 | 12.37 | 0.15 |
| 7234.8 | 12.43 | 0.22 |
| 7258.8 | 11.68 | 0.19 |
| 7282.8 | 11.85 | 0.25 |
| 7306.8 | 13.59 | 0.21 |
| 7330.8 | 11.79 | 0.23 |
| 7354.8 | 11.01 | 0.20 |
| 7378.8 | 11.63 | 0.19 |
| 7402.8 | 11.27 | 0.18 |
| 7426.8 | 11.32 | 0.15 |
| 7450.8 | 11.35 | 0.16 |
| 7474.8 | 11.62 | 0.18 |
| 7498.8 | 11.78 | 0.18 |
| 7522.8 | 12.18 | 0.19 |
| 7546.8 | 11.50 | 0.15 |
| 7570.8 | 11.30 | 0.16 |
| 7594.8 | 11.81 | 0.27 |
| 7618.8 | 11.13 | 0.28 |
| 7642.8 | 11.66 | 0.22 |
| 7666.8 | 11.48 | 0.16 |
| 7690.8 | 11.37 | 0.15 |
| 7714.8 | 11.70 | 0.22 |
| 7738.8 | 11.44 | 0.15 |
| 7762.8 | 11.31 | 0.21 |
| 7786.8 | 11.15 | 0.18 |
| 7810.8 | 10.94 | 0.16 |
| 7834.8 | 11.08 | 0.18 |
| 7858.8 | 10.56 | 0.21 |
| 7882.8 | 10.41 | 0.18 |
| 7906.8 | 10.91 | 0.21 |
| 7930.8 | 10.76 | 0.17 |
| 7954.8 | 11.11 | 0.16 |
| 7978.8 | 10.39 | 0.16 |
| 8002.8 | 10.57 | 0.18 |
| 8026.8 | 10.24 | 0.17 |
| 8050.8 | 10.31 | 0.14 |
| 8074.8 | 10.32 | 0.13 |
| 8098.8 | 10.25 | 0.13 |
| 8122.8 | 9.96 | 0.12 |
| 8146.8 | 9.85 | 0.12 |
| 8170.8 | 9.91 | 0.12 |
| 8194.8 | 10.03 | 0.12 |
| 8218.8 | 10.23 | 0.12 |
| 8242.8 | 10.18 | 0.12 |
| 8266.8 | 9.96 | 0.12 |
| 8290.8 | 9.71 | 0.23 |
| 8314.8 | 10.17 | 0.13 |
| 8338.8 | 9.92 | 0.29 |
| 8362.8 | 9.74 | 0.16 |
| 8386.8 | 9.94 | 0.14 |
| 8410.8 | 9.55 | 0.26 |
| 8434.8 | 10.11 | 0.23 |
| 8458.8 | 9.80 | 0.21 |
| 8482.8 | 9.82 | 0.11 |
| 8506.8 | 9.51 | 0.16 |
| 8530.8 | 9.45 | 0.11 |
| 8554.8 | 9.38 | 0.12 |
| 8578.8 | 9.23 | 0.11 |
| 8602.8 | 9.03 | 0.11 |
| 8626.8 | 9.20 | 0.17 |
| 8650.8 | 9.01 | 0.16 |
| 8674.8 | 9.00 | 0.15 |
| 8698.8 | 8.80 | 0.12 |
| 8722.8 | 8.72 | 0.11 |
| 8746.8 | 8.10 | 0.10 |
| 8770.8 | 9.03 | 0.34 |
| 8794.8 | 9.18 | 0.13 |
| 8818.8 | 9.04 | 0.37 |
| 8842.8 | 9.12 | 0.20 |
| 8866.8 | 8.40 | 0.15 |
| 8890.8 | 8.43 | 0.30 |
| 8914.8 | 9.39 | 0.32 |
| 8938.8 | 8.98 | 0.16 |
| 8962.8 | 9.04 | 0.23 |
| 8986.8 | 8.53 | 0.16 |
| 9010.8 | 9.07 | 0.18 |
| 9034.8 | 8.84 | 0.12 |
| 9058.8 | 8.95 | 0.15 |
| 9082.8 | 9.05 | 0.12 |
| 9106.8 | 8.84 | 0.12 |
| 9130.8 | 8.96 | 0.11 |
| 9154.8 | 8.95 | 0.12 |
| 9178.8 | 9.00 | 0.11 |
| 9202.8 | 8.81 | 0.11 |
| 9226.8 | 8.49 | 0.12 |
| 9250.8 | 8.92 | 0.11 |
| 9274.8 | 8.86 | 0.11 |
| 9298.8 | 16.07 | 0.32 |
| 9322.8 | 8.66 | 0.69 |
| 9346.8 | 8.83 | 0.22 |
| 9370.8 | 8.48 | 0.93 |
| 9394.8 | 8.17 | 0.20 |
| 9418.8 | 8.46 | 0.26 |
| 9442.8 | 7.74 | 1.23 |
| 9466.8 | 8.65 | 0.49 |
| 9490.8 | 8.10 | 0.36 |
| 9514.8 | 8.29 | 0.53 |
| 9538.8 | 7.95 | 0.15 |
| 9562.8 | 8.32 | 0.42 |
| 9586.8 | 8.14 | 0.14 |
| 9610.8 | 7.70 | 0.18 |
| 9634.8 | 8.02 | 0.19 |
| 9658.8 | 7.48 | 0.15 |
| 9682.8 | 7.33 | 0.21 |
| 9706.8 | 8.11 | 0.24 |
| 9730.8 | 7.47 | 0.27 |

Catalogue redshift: 0.02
